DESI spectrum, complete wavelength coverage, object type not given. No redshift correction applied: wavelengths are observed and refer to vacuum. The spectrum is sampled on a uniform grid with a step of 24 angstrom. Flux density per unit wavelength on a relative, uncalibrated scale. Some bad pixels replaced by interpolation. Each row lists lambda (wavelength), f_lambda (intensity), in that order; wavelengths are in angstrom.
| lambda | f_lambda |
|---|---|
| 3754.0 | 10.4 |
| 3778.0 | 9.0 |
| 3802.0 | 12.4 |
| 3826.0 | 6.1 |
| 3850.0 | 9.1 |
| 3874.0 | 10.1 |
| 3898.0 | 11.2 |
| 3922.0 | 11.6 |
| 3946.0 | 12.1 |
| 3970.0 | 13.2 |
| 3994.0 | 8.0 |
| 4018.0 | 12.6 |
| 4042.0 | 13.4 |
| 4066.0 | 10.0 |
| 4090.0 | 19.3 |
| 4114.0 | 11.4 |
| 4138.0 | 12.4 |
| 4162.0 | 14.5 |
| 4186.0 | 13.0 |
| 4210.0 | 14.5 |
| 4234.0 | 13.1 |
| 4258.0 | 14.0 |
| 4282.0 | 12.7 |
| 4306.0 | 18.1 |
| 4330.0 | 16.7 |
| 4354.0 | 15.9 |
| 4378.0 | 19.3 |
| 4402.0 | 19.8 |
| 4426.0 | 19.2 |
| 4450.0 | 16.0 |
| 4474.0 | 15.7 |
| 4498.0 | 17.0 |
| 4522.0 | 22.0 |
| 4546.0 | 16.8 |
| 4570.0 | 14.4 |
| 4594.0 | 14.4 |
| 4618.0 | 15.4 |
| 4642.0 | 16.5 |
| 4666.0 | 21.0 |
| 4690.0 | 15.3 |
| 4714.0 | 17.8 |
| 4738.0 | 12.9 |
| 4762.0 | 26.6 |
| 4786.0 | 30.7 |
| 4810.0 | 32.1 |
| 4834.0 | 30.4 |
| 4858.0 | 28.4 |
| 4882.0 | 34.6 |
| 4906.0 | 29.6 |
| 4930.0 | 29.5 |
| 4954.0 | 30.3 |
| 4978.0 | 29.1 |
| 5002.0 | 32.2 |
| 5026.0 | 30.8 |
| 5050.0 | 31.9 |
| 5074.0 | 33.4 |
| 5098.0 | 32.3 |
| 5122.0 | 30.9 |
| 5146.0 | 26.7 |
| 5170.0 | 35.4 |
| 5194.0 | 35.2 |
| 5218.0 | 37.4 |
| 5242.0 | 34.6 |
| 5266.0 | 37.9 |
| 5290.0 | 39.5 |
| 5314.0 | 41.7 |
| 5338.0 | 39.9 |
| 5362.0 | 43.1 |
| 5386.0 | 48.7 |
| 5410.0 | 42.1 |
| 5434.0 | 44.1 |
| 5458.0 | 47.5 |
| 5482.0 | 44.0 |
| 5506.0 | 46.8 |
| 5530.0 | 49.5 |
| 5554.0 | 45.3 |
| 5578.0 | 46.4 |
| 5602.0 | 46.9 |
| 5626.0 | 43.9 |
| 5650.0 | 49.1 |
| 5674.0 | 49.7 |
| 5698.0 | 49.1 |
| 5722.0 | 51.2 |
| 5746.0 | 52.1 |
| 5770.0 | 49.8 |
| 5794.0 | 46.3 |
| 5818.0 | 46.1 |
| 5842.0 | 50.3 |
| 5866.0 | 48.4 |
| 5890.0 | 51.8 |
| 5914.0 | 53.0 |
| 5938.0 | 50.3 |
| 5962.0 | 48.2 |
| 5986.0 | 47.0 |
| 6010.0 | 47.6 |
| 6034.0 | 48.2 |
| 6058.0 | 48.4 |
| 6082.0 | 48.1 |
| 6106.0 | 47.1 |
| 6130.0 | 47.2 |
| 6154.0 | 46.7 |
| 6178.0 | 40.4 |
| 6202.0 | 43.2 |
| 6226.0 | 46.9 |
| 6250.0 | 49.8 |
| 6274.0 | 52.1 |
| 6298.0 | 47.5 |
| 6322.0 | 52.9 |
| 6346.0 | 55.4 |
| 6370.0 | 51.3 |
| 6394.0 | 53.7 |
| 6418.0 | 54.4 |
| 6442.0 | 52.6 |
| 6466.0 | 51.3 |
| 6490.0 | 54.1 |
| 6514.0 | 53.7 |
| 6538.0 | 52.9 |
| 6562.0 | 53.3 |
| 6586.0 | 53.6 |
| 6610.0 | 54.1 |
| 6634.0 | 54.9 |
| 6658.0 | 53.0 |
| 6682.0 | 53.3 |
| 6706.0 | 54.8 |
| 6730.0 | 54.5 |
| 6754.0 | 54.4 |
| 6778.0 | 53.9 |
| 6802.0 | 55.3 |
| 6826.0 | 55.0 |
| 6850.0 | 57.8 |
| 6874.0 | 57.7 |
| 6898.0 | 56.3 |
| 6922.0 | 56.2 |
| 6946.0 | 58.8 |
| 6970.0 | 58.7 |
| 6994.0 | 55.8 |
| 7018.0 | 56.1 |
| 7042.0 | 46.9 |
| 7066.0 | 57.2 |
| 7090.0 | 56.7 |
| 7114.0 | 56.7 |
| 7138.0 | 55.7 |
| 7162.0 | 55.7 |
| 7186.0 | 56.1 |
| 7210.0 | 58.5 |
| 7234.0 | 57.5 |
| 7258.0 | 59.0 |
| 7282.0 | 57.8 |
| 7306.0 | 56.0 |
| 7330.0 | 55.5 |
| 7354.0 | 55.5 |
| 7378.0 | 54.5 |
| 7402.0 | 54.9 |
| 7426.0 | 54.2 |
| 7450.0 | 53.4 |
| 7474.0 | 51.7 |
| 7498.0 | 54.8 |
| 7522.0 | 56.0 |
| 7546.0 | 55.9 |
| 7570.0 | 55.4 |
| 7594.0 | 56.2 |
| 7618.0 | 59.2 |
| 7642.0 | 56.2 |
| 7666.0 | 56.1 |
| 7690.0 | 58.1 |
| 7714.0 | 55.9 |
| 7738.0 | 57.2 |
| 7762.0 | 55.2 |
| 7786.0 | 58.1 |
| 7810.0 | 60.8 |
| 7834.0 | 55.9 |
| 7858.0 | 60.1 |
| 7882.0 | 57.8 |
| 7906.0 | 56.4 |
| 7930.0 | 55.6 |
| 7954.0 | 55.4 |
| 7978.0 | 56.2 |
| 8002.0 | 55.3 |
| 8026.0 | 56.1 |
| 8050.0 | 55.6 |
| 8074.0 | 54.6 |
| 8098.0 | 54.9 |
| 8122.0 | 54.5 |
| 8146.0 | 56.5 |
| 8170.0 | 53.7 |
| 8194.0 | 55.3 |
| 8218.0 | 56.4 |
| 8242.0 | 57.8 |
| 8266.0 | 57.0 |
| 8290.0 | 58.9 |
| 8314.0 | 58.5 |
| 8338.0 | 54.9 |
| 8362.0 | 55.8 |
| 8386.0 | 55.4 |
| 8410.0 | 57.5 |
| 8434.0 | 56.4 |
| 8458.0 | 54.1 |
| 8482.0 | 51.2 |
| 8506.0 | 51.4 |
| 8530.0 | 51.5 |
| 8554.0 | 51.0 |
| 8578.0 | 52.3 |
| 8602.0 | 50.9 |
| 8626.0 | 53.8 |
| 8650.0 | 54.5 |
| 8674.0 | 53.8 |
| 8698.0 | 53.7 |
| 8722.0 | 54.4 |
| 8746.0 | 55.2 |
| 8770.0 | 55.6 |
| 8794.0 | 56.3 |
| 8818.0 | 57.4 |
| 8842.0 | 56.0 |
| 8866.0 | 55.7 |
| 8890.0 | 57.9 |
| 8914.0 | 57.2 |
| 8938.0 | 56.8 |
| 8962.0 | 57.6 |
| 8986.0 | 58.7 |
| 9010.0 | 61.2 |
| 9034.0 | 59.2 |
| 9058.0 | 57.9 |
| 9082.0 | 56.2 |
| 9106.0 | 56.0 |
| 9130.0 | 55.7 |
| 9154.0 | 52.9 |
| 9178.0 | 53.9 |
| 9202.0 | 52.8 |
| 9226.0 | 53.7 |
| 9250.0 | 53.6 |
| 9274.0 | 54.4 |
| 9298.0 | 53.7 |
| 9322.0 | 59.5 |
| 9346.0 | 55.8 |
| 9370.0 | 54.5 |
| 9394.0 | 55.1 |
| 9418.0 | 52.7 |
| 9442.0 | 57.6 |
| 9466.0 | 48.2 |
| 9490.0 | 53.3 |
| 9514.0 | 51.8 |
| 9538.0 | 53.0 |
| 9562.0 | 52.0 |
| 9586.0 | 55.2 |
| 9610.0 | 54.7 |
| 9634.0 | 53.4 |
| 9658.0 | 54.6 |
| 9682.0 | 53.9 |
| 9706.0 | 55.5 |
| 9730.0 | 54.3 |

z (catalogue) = 0.194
